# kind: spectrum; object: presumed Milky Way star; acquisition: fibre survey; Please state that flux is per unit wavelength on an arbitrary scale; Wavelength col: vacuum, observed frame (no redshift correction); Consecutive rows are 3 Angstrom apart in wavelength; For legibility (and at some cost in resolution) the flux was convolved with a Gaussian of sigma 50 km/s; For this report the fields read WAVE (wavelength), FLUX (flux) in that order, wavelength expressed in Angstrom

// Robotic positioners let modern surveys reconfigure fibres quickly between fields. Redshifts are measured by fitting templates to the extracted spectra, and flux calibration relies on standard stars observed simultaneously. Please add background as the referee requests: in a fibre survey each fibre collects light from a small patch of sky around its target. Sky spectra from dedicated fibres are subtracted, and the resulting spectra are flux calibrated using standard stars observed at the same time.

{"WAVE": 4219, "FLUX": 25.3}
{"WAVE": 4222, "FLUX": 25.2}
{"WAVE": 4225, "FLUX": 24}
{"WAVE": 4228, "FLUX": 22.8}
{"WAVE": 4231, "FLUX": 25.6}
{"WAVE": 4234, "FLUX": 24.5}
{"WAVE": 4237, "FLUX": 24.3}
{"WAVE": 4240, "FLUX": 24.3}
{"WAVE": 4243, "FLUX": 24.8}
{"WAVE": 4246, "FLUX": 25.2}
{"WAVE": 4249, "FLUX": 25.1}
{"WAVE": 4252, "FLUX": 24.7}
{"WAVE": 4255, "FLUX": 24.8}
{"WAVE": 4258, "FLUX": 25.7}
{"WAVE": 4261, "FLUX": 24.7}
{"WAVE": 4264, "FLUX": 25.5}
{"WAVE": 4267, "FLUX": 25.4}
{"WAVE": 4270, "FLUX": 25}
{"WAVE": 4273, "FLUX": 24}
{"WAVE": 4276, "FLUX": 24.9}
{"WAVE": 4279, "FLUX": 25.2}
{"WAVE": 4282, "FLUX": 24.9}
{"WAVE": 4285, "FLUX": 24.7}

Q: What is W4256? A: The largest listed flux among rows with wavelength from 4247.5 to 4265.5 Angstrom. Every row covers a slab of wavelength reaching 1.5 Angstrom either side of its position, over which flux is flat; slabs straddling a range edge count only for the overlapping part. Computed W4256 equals 25.7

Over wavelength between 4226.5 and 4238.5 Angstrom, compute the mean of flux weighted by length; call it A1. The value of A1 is 24.3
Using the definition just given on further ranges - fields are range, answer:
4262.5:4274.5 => 25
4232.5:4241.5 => 24.4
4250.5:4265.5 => 25.1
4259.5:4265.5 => 25.1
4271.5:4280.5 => 24.7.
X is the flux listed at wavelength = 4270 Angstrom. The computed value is 25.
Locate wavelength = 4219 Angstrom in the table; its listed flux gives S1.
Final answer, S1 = 25.3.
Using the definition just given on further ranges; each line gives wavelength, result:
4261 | 24.7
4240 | 24.3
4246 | 25.2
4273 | 24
